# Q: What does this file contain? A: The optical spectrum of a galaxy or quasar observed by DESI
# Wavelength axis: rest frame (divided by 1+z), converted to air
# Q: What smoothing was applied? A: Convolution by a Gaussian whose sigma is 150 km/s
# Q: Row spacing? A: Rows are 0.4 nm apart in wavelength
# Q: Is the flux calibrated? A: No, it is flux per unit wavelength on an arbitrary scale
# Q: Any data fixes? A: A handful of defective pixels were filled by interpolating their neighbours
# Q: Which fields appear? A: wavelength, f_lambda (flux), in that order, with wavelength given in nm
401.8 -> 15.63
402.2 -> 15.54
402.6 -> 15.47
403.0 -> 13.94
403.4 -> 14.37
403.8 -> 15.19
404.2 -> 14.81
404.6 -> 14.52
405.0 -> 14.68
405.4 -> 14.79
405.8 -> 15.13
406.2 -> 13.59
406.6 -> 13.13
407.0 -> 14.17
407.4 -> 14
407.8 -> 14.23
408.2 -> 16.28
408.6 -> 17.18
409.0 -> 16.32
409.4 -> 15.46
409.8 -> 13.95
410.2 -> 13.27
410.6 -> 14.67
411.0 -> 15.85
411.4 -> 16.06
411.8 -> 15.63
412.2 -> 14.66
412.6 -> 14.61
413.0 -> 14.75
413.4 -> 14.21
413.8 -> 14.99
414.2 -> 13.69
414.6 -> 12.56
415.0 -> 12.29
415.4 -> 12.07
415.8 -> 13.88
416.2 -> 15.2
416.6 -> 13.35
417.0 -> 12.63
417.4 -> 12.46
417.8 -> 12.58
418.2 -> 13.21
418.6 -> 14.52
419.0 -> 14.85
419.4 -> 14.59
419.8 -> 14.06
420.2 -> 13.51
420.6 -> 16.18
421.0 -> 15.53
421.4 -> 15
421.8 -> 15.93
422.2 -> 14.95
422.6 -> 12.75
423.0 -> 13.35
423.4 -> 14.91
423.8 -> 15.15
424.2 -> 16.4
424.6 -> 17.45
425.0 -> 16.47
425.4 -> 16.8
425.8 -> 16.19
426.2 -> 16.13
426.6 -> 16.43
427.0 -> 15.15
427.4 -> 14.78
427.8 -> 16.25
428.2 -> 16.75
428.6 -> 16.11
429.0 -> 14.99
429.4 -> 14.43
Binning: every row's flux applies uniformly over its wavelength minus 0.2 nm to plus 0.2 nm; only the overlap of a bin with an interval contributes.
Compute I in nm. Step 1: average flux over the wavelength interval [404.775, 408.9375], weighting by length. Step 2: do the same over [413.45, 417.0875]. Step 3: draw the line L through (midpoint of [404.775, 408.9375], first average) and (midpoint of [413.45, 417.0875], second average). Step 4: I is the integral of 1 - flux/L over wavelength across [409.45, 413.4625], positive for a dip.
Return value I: -0.217 nm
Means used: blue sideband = 14.8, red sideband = 13.5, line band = 14.8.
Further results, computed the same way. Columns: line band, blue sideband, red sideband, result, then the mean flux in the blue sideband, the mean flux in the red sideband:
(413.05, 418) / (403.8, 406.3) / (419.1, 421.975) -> 0.50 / 14.7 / 15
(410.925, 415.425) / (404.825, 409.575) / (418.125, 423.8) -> 0.14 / 14.9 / 14.6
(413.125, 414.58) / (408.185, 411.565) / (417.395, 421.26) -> 0.08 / 15.4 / 14.2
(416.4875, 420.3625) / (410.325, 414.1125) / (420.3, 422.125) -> 0.44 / 15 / 15.5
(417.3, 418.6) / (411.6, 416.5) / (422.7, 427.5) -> 0.14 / 14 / 15.7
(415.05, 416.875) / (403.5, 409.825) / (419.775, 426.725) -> 0.20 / 14.9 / 15.4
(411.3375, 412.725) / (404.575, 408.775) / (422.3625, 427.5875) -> -0.02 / 14.7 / 15.5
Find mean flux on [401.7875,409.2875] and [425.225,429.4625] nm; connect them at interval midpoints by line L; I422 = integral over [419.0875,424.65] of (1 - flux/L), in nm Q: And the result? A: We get 0.25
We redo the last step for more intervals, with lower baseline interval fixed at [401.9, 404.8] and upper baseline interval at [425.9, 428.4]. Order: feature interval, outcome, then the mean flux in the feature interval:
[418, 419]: 0.10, 14.1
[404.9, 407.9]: 0.16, 14.2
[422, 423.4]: 0.17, 13.9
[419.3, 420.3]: 0.10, 14.1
